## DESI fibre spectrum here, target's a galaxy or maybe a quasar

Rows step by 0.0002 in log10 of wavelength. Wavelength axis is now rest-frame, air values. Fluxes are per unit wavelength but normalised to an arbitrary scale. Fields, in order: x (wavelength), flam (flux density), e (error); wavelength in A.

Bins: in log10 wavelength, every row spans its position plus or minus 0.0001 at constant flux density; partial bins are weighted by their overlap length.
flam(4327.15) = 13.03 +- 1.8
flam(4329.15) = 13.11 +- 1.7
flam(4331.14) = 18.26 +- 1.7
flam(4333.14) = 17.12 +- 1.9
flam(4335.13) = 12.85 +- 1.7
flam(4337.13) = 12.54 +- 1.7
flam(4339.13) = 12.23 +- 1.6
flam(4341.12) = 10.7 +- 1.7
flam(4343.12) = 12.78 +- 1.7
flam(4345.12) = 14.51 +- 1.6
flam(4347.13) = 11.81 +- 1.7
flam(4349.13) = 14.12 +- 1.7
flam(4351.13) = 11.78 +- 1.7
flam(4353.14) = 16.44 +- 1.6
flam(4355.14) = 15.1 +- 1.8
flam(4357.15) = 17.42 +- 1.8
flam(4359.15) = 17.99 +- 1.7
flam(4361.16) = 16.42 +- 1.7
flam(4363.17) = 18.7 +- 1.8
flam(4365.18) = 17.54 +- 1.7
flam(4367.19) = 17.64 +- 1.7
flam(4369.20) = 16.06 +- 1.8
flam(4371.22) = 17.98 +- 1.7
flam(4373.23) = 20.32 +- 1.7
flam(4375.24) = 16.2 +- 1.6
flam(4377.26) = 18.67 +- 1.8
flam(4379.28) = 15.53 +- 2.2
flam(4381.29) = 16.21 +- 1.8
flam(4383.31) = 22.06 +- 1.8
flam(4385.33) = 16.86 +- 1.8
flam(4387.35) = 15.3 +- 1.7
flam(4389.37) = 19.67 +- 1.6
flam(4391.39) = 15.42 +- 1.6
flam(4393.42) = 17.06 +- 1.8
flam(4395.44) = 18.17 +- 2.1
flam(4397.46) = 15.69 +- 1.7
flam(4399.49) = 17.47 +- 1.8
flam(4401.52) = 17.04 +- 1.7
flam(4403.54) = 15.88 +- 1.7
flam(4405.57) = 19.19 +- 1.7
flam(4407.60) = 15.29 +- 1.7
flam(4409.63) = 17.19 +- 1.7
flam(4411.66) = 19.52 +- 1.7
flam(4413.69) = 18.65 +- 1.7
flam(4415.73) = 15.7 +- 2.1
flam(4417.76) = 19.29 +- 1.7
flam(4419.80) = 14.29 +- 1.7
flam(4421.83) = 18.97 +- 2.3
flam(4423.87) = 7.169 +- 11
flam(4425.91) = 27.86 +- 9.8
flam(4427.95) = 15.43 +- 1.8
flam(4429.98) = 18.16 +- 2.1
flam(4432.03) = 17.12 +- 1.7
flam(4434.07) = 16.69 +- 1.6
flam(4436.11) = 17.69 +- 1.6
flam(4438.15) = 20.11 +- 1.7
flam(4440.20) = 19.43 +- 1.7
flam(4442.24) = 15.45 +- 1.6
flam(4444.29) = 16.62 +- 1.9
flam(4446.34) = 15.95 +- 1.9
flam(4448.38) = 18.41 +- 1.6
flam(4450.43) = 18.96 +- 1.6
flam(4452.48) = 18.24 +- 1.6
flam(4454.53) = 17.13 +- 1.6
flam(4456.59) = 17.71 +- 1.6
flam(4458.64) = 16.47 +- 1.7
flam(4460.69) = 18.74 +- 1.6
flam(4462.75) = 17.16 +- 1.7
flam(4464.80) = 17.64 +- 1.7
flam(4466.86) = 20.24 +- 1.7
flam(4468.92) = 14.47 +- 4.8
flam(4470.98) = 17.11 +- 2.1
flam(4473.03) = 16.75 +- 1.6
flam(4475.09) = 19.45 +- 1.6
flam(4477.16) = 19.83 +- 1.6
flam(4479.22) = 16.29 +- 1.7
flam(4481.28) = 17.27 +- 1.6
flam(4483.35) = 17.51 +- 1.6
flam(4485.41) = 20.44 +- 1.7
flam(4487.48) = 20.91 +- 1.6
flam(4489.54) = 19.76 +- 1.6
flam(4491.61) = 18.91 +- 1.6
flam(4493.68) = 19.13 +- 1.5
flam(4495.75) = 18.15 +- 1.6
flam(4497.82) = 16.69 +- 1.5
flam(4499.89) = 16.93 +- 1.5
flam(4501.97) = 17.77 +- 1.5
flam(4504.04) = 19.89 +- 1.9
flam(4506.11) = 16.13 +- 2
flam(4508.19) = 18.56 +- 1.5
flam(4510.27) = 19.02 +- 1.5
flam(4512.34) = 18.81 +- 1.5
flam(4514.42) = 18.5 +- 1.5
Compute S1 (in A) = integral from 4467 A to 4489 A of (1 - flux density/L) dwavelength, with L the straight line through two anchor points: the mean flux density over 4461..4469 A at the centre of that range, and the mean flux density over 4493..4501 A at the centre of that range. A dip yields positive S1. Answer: -0.5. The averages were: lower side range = 17.8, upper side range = 17.7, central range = 18.1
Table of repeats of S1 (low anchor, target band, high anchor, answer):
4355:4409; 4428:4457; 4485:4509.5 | 0.6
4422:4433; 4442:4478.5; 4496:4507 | -0.4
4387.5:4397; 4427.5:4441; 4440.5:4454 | -0.4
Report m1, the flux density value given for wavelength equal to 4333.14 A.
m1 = 17.12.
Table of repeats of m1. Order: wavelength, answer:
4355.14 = 15.1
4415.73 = 15.7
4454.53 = 17.13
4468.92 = 14.47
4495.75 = 18.15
